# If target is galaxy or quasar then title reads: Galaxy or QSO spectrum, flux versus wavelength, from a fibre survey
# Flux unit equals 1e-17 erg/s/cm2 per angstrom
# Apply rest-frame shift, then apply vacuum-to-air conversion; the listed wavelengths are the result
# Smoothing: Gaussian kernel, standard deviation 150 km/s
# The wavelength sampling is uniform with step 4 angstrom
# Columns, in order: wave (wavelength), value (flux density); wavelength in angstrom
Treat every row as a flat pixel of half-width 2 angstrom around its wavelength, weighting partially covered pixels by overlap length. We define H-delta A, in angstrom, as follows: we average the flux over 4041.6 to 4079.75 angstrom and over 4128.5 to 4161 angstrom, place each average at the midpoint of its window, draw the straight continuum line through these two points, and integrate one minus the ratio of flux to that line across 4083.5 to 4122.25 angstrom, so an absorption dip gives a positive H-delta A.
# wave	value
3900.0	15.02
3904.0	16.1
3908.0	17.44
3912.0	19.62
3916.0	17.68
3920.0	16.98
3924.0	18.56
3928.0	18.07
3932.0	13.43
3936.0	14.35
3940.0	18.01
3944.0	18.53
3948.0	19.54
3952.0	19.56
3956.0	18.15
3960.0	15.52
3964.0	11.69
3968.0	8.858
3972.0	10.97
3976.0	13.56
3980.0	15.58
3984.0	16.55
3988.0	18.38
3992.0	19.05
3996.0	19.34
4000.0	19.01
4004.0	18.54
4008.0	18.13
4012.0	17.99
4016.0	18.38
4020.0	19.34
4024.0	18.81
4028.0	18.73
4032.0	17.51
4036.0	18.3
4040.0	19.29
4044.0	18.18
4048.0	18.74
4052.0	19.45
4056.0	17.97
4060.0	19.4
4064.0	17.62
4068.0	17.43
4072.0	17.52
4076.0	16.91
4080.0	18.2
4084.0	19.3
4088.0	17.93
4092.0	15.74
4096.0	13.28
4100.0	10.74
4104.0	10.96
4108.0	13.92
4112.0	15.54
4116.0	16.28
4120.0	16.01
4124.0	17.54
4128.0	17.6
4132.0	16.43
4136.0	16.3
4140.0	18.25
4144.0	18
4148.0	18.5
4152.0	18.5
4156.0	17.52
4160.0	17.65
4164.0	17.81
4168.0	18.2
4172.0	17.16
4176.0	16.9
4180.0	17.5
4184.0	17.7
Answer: 6.7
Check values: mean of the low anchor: 18.2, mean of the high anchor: 17.6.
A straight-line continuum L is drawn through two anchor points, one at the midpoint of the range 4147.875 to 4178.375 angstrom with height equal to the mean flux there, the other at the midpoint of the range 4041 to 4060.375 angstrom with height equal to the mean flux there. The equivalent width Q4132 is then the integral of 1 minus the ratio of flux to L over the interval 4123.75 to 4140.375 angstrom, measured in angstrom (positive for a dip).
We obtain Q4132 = 0.85 angstrom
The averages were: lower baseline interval 18.7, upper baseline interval 17.7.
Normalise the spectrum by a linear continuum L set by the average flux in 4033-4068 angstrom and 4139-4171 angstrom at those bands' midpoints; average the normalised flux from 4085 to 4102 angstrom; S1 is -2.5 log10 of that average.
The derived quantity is 0.24 mag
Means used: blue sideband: 18.5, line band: 14.7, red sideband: 18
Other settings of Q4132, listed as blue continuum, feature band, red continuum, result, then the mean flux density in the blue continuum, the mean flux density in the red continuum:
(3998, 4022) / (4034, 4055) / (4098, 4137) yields -1.57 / 18.6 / 15.1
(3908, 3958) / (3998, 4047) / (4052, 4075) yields -1.56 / 17.7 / 18.1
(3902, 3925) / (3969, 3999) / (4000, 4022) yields 3.70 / 17.7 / 18.5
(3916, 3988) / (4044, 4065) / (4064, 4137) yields -3.50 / 15.9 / 16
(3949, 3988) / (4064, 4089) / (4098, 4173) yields -3.11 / 14.8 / 16.5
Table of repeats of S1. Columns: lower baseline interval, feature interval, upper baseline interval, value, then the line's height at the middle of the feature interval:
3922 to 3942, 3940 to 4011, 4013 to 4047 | 0.052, 17.4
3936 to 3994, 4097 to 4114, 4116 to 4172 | 0.317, 17.2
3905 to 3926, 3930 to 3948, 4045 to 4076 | 0.097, 18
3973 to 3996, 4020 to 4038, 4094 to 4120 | -0.186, 15.5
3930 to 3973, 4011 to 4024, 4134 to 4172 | -0.152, 16.2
